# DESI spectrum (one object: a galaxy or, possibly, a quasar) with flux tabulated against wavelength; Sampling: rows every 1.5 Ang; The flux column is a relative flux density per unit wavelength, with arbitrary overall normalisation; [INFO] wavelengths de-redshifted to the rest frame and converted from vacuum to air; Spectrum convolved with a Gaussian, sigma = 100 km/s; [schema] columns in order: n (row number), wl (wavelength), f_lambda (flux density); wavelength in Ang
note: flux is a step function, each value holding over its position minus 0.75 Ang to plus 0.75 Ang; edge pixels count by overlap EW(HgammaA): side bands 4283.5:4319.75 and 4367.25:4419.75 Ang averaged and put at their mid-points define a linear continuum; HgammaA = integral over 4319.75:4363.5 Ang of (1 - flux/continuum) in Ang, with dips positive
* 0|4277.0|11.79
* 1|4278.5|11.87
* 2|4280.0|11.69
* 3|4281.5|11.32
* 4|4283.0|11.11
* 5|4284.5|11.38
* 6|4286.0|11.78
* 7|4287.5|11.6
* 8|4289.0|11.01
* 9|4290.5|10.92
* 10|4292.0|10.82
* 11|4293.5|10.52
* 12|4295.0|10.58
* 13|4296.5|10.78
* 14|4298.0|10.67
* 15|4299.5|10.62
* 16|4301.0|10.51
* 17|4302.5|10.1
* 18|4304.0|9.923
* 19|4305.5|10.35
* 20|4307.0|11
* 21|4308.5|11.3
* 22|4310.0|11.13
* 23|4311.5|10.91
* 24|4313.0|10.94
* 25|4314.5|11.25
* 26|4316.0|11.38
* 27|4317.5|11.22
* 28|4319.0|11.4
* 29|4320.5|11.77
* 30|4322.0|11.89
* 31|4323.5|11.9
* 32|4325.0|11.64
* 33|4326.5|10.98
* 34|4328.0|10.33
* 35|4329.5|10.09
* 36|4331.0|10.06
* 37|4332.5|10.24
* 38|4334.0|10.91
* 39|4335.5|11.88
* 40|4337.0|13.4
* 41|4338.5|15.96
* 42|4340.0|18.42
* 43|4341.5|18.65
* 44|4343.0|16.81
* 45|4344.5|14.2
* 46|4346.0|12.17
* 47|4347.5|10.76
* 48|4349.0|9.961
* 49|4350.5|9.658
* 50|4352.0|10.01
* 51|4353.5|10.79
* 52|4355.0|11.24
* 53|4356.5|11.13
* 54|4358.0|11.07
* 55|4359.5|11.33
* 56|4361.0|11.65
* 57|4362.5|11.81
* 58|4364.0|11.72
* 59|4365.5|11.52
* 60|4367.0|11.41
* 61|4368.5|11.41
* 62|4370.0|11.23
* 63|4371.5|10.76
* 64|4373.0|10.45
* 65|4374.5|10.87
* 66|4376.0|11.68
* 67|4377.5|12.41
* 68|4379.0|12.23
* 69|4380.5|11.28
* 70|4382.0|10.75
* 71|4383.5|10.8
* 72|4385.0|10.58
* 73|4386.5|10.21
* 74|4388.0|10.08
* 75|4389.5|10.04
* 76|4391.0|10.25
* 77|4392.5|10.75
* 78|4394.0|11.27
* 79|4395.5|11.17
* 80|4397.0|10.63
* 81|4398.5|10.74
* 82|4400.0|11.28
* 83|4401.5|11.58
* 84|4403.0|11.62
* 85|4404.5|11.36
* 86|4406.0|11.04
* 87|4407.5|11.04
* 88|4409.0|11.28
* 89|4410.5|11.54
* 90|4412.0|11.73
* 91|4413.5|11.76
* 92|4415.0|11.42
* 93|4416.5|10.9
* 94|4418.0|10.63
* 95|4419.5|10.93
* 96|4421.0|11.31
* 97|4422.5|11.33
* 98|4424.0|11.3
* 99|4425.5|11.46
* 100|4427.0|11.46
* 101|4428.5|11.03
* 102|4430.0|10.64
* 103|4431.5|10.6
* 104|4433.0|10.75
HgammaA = -4.4 Ang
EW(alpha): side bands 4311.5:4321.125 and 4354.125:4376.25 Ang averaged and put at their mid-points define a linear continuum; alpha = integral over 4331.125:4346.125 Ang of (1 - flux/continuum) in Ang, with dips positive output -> -3.8 Ang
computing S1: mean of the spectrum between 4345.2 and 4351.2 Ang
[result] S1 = 10.7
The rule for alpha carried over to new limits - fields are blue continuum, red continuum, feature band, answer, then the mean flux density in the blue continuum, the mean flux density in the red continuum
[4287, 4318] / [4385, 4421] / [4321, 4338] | -0.6 Ang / 10.8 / 11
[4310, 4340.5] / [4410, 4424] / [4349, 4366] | 0.8 Ang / 11.8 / 11.3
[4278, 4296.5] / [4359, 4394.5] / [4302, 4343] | -2.8 Ang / 11.2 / 11.1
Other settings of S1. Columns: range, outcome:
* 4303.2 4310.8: 10.7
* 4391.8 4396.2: 11.1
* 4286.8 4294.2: 11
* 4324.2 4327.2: 11.3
